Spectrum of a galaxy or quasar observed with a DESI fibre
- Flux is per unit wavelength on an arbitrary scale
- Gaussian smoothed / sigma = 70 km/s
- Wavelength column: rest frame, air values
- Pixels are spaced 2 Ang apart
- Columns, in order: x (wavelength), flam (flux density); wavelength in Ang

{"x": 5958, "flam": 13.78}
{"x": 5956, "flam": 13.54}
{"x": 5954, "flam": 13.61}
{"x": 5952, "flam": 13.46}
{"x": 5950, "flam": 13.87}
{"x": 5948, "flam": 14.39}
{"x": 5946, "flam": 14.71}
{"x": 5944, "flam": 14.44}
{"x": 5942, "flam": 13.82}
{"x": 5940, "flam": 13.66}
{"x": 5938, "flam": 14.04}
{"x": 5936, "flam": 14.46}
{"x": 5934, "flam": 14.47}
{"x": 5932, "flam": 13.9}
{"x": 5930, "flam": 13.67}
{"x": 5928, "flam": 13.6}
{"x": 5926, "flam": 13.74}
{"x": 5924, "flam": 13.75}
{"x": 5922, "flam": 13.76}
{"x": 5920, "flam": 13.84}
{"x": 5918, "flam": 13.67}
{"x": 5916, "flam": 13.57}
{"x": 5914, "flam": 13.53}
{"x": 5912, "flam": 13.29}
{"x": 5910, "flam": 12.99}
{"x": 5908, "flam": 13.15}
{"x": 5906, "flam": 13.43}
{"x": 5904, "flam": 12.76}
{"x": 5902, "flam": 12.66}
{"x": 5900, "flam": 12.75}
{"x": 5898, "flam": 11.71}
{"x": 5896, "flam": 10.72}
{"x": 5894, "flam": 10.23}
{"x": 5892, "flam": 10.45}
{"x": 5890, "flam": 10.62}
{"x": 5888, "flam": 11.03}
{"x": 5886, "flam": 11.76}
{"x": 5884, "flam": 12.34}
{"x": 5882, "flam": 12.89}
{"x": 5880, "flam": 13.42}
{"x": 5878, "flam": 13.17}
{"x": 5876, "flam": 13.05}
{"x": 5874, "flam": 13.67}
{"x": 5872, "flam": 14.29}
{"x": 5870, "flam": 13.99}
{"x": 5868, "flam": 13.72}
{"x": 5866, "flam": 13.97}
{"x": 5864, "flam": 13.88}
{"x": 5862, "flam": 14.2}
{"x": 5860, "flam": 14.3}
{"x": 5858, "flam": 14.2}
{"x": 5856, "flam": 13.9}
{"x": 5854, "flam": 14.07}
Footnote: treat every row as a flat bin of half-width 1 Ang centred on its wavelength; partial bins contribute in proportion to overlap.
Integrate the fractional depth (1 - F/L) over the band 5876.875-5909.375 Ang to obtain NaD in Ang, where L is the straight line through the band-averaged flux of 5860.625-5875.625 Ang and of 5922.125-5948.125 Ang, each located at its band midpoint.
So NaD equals 4.4 Ang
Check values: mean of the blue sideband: 13.9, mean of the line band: 12.1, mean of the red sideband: 14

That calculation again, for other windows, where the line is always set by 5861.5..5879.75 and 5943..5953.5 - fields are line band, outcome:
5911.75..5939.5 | 0.4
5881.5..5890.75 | 1.4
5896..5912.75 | 1.5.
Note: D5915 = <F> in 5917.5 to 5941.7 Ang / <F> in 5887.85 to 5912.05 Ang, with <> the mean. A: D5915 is 1.16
